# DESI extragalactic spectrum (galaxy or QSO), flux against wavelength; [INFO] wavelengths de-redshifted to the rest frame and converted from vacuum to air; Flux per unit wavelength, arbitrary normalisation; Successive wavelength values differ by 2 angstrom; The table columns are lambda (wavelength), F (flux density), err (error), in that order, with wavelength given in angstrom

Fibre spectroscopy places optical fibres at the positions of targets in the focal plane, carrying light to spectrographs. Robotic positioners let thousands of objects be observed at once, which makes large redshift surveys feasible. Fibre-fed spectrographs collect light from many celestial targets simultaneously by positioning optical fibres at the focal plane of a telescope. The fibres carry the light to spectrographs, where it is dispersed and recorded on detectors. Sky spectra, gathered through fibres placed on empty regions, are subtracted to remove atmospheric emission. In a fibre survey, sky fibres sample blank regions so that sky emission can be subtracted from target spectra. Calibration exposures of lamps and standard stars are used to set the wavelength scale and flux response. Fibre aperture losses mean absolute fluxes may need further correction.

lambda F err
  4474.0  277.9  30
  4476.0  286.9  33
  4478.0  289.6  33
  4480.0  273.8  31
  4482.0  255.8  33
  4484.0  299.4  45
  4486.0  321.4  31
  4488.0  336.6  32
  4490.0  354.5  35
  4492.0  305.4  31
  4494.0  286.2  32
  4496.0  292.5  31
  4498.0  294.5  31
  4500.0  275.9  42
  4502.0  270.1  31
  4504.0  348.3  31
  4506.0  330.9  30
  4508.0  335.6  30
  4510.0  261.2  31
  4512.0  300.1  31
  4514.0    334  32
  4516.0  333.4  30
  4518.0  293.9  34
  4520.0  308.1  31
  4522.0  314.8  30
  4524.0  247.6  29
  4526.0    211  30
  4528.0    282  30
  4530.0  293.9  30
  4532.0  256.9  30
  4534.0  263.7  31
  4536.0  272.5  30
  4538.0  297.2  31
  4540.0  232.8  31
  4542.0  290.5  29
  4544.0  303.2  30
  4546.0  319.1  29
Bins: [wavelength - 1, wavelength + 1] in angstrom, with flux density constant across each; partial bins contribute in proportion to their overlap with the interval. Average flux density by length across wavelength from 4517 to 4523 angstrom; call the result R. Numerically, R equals 306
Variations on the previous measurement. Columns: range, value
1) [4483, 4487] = 310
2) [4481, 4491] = 314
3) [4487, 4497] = 315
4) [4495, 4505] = 296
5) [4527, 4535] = 274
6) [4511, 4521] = 314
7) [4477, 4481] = 282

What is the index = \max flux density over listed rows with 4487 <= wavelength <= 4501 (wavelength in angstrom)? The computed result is 354.5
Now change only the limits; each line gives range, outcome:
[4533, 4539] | 297.2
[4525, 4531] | 293.9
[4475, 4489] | 336.6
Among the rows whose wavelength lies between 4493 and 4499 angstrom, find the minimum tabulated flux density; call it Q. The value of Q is 286.2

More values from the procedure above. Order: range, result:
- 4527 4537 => 256.9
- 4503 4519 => 261.2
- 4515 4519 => 293.9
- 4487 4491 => 336.6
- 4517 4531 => 211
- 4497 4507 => 270.1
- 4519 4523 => 308.1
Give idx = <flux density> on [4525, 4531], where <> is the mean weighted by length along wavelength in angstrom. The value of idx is 262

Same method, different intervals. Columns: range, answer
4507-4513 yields 299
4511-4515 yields 317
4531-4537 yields 264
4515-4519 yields 314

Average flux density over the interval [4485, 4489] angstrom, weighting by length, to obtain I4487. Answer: 329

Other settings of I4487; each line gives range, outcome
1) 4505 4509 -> 333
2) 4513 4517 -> 334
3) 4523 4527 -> 229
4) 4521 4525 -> 281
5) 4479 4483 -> 265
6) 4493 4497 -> 289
